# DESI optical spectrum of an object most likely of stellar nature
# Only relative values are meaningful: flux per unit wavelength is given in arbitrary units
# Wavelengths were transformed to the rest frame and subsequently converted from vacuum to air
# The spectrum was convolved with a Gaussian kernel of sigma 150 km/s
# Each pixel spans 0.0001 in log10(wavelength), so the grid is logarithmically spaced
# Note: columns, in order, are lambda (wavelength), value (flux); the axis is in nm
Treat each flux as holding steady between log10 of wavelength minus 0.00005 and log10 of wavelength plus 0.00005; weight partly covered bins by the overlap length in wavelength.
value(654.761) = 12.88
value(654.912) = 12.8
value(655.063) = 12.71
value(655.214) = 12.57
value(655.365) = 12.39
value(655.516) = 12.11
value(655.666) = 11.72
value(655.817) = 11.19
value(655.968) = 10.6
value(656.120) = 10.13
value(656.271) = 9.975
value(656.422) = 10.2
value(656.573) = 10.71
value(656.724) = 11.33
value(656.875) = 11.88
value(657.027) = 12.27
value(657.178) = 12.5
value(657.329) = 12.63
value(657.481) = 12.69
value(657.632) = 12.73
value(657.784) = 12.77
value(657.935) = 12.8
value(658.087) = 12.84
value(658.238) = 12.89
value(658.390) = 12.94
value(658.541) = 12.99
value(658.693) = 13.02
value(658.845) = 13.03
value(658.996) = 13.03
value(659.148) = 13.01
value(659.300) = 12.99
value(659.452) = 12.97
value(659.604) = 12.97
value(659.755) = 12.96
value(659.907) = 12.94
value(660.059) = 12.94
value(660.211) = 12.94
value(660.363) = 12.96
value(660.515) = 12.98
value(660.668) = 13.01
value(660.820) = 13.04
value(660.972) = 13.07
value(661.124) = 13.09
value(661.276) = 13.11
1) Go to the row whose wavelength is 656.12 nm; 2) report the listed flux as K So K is 10.13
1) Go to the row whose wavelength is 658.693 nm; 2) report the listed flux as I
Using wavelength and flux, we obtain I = 13.02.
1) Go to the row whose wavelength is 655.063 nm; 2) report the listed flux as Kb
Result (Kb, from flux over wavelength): 12.71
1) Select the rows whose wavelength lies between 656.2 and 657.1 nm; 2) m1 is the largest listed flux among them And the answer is 12.27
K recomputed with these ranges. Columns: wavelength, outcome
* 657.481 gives 12.69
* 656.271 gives 9.975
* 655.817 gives 11.19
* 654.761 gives 12.88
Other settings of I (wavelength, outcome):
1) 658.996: 13.03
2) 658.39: 12.94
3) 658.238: 12.89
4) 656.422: 10.2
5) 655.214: 12.57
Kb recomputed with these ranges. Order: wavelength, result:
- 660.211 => 12.94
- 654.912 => 12.8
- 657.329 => 12.63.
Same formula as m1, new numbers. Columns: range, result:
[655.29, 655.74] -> 12.39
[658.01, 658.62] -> 12.99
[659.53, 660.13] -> 12.97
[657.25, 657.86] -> 12.77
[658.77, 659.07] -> 13.03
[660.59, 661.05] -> 13.07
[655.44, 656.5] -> 12.11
